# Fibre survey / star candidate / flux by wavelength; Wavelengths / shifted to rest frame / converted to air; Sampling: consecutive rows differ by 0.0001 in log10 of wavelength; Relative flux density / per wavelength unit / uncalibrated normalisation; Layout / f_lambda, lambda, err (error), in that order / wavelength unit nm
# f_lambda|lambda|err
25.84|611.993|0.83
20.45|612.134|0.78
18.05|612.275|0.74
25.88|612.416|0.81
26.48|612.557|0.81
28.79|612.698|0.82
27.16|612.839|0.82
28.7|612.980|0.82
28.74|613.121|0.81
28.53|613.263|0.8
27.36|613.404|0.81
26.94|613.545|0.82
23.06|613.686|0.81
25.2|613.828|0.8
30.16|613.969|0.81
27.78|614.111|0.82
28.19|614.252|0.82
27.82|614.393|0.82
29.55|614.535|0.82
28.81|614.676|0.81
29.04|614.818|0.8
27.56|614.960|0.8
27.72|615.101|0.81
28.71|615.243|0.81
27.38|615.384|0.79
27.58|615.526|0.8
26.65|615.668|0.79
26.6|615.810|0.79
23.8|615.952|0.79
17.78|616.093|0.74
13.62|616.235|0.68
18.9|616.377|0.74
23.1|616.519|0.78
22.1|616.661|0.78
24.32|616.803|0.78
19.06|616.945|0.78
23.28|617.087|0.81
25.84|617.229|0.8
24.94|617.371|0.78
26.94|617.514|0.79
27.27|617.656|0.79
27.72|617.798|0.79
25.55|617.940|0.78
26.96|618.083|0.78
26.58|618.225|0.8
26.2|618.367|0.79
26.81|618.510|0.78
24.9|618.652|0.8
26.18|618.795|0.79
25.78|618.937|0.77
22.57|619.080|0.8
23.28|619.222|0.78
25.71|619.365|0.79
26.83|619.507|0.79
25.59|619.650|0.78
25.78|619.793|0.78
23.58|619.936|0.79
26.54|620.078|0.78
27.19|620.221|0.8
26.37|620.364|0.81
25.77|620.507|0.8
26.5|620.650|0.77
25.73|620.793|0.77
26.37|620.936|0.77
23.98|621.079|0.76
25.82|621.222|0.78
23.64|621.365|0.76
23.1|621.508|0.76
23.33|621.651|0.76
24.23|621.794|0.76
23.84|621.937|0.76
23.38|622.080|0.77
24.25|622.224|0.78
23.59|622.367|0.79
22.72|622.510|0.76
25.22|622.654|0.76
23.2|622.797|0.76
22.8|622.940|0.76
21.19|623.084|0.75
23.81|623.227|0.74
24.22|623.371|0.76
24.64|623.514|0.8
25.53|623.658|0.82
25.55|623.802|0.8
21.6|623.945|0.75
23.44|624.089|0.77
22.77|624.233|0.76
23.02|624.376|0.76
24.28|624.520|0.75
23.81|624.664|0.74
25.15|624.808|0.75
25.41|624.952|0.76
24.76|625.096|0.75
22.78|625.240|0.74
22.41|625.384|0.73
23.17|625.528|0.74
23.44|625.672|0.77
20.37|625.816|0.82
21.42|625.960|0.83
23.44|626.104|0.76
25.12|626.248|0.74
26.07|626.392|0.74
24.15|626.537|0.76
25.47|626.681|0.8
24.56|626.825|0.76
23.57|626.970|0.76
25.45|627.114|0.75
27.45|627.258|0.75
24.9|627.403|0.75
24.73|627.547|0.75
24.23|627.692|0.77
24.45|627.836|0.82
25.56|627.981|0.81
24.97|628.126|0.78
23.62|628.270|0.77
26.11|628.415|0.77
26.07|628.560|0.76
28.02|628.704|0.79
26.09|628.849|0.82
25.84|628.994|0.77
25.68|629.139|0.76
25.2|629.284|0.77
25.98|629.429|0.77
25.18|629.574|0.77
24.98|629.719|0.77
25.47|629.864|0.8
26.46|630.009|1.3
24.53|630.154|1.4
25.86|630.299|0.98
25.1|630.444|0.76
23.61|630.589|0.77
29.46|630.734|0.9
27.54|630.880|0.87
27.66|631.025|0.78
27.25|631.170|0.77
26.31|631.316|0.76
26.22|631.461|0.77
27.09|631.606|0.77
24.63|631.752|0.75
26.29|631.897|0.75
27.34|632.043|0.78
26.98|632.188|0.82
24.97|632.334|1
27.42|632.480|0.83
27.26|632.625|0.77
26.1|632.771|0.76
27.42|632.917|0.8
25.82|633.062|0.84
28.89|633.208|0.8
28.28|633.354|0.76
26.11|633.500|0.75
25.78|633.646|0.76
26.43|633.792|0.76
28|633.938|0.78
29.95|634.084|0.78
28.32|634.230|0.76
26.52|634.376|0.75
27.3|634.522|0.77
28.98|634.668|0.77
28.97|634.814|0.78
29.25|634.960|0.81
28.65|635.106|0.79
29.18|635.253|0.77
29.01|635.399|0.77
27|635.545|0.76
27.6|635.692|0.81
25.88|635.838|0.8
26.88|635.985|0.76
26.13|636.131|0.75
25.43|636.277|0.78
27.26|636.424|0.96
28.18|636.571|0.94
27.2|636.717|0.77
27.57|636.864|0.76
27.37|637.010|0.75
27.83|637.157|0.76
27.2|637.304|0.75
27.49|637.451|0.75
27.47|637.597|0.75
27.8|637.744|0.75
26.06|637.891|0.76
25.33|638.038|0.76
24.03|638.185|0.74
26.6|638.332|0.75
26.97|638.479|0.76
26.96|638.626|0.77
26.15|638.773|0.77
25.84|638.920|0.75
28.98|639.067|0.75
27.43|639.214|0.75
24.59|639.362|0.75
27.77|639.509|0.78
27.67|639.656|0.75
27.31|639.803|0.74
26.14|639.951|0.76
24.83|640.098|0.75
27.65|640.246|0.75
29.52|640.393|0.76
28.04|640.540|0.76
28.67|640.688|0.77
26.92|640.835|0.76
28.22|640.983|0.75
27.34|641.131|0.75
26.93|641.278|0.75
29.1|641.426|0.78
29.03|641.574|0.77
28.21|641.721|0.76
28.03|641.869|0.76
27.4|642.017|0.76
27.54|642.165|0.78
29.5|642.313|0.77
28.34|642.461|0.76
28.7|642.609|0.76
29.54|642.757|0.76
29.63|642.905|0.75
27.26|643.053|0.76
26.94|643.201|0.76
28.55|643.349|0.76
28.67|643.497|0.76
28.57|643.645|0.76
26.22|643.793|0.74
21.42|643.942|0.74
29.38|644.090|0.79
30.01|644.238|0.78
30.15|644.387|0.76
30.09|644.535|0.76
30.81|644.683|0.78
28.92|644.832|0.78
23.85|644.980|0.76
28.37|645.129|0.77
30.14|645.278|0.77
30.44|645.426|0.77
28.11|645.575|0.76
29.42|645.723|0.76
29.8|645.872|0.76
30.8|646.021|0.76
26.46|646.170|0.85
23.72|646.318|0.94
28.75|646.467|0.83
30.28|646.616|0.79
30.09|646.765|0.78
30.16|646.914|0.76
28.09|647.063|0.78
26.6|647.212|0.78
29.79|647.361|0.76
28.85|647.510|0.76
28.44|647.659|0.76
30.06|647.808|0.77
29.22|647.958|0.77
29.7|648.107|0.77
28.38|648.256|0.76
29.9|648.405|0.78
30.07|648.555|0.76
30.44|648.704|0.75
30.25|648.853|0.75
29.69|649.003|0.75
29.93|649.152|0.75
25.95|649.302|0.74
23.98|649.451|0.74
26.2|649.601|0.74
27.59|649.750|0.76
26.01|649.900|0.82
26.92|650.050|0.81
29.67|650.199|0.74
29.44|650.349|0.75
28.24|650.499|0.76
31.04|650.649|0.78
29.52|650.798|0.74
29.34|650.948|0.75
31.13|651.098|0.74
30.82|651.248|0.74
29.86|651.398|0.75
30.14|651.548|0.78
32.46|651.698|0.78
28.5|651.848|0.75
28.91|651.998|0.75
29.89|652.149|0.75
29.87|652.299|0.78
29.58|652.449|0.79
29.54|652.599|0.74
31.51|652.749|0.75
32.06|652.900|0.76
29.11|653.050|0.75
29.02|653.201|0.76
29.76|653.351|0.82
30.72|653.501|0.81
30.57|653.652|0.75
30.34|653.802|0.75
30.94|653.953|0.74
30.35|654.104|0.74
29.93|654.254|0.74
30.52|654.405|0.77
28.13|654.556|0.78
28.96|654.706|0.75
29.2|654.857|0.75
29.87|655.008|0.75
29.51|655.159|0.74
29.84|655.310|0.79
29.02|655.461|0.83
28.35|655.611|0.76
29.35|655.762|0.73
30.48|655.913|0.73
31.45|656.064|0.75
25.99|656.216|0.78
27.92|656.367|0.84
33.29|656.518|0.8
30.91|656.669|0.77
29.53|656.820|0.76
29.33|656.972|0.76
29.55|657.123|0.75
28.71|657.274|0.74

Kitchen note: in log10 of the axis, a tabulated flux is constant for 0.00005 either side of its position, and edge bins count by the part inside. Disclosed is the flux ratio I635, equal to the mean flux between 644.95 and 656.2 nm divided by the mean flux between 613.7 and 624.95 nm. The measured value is 1.2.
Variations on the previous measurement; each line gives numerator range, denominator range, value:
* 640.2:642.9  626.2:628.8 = 1.12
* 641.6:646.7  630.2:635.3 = 1.04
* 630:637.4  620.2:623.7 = 1.11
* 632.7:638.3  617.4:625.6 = 1.11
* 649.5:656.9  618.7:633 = 1.18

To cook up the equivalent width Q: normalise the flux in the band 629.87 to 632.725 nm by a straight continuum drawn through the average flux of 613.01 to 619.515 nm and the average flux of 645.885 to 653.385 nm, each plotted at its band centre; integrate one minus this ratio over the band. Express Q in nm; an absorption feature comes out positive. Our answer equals 0.09 nm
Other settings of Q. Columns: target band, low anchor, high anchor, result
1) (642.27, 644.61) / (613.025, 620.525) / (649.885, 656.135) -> 0.03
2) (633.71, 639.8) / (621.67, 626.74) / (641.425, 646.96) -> -0.14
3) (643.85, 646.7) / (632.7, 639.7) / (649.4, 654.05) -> 0.01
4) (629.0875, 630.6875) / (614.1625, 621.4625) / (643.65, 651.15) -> 0.08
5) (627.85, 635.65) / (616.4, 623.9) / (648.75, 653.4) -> -0.08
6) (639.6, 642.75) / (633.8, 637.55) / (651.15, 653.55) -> 0.07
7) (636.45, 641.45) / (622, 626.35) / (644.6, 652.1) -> -0.06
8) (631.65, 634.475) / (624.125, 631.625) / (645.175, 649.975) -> -0.11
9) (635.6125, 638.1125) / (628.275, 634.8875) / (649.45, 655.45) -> 0.03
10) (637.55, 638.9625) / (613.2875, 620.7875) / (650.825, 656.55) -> 0.09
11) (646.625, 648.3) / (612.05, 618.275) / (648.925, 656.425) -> -0.02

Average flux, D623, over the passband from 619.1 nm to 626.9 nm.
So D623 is 24.2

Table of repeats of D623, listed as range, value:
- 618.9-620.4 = 25.3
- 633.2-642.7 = 27.5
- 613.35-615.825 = 27.6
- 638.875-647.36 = 28.1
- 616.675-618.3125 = 25.2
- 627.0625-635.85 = 26.6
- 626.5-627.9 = 24.9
